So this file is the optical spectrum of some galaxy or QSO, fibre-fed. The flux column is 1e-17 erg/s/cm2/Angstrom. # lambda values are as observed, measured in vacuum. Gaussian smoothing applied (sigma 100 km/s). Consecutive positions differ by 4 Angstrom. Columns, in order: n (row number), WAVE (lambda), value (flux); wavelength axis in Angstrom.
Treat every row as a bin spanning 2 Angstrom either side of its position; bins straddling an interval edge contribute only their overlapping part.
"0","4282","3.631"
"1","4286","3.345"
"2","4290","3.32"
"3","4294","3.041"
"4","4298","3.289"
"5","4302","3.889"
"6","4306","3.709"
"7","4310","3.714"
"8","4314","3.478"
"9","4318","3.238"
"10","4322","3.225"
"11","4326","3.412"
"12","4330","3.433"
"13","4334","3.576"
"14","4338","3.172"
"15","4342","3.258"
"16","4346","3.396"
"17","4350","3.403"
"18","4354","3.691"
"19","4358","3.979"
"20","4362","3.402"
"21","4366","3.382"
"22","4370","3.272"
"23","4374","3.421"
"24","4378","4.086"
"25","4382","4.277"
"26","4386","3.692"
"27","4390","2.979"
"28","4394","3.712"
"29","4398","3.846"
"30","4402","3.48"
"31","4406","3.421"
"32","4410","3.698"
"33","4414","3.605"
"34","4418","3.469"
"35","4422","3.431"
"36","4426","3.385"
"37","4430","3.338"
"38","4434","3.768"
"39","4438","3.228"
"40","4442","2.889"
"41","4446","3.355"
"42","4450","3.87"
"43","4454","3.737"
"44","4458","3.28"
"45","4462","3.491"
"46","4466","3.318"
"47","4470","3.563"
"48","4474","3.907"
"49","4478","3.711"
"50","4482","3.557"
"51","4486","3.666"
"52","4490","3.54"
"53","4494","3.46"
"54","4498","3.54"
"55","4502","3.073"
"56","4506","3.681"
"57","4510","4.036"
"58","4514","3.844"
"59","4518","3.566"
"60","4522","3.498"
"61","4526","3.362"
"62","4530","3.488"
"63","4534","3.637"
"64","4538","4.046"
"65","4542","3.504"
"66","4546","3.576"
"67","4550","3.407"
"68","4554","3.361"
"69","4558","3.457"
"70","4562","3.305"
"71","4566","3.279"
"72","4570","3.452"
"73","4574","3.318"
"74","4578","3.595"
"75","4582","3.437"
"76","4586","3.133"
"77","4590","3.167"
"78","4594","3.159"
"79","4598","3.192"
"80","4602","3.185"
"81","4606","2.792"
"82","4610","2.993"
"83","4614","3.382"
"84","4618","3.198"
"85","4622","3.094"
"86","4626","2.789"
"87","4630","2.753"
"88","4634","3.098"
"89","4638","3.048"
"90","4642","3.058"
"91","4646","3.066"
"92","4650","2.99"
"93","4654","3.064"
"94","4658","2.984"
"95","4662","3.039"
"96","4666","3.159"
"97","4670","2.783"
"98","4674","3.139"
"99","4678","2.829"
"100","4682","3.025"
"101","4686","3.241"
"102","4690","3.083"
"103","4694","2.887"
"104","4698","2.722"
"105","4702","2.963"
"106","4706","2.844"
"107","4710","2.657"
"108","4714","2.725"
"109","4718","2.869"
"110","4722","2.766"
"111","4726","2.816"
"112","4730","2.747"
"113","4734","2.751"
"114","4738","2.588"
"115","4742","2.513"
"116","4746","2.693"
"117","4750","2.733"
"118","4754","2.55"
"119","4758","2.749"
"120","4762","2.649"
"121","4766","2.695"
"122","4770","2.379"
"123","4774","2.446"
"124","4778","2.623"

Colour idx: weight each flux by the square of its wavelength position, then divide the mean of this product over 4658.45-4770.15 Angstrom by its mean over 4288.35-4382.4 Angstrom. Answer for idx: 1.0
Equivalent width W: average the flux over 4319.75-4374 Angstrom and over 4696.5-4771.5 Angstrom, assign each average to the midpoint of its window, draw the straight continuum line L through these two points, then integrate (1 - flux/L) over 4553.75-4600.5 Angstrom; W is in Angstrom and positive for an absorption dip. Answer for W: -4.9 Angstrom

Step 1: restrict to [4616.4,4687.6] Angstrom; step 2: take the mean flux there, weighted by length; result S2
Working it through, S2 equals 3.02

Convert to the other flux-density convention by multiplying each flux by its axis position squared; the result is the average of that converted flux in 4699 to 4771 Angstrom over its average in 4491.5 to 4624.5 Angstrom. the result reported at 0.9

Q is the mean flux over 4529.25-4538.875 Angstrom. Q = 3.72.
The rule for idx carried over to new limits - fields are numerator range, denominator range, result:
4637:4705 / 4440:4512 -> 0.92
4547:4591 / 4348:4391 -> 1.02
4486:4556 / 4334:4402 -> 1.07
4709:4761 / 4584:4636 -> 0.93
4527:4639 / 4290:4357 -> 1.07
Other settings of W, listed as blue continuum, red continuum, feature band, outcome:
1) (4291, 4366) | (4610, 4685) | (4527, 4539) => -1.82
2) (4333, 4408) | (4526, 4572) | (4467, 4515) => -1.47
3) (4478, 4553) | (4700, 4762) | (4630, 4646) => 0.35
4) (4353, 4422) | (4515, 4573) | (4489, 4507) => 0.45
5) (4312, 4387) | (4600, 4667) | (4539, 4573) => -2.84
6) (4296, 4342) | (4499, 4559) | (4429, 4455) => 0.55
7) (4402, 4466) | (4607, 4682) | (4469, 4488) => -1.80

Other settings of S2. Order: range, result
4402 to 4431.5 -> 3.48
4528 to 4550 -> 3.63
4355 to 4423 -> 3.6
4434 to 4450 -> 3.32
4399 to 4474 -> 3.48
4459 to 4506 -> 3.53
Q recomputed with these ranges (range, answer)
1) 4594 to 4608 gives 3.07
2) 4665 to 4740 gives 2.87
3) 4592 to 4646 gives 3.06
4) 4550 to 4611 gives 3.26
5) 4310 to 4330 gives 3.39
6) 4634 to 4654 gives 3.05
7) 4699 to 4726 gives 2.8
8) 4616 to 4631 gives 2.97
